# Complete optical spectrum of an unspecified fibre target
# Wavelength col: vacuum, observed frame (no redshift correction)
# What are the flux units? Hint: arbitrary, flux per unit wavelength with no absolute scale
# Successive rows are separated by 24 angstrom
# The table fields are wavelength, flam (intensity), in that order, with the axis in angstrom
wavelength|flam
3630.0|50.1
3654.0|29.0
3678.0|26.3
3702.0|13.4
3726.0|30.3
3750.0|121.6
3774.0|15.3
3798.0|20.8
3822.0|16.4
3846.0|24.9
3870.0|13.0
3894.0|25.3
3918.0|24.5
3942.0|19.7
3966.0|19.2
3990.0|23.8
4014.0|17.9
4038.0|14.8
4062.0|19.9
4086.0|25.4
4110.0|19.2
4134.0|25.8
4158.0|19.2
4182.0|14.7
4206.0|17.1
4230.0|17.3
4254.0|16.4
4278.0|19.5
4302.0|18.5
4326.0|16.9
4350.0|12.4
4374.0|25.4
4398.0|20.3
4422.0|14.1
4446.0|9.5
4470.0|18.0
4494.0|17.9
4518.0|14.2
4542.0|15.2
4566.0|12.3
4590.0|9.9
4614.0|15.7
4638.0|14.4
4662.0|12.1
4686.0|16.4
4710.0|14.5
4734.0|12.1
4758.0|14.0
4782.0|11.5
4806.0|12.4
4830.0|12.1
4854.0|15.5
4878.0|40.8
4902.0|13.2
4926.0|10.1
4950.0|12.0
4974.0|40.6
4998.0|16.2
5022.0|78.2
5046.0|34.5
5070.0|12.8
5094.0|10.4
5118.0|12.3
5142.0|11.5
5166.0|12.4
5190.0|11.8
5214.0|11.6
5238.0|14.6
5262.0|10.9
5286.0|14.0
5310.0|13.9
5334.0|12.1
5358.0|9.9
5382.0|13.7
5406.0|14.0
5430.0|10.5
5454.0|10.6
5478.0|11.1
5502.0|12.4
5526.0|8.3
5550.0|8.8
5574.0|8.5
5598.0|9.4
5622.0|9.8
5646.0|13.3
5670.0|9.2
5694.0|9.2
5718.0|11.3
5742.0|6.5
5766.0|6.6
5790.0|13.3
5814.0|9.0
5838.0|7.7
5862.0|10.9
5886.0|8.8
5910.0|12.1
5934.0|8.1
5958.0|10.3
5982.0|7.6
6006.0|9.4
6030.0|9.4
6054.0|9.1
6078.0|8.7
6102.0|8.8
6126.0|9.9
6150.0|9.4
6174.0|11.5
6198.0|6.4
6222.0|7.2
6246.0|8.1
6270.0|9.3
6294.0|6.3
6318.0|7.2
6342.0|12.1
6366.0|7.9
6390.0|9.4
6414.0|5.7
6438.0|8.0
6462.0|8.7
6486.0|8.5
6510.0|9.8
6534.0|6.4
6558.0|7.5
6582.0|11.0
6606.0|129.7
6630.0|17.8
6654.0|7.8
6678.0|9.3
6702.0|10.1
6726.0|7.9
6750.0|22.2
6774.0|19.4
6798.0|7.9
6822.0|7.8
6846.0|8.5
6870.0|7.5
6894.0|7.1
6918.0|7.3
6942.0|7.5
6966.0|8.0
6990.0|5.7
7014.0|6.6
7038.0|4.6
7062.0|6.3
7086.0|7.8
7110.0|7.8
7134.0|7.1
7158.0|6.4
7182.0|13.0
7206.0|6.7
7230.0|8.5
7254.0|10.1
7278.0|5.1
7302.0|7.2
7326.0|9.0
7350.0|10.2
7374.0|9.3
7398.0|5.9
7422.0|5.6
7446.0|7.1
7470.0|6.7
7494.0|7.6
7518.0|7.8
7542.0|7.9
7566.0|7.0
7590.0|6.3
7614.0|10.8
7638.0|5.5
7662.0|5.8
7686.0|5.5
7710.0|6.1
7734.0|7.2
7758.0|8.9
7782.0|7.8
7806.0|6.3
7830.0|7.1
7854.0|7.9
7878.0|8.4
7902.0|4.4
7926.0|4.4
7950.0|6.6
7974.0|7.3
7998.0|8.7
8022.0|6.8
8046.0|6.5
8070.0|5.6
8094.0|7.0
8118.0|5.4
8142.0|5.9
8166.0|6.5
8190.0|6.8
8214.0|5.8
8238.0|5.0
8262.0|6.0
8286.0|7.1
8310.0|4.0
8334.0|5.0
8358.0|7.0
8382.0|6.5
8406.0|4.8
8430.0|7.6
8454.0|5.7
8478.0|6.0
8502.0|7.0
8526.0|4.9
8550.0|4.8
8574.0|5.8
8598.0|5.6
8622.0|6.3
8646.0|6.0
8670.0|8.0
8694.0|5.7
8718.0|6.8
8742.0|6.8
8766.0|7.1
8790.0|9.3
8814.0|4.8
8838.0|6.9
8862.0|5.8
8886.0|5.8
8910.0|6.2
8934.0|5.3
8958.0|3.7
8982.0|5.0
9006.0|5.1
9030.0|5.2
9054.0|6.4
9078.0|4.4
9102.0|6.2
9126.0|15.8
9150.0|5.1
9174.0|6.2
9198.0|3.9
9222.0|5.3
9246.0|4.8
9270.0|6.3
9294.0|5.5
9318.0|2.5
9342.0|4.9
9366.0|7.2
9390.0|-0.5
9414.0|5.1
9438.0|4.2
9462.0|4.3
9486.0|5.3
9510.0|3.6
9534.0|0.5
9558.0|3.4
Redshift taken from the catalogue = 0.01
